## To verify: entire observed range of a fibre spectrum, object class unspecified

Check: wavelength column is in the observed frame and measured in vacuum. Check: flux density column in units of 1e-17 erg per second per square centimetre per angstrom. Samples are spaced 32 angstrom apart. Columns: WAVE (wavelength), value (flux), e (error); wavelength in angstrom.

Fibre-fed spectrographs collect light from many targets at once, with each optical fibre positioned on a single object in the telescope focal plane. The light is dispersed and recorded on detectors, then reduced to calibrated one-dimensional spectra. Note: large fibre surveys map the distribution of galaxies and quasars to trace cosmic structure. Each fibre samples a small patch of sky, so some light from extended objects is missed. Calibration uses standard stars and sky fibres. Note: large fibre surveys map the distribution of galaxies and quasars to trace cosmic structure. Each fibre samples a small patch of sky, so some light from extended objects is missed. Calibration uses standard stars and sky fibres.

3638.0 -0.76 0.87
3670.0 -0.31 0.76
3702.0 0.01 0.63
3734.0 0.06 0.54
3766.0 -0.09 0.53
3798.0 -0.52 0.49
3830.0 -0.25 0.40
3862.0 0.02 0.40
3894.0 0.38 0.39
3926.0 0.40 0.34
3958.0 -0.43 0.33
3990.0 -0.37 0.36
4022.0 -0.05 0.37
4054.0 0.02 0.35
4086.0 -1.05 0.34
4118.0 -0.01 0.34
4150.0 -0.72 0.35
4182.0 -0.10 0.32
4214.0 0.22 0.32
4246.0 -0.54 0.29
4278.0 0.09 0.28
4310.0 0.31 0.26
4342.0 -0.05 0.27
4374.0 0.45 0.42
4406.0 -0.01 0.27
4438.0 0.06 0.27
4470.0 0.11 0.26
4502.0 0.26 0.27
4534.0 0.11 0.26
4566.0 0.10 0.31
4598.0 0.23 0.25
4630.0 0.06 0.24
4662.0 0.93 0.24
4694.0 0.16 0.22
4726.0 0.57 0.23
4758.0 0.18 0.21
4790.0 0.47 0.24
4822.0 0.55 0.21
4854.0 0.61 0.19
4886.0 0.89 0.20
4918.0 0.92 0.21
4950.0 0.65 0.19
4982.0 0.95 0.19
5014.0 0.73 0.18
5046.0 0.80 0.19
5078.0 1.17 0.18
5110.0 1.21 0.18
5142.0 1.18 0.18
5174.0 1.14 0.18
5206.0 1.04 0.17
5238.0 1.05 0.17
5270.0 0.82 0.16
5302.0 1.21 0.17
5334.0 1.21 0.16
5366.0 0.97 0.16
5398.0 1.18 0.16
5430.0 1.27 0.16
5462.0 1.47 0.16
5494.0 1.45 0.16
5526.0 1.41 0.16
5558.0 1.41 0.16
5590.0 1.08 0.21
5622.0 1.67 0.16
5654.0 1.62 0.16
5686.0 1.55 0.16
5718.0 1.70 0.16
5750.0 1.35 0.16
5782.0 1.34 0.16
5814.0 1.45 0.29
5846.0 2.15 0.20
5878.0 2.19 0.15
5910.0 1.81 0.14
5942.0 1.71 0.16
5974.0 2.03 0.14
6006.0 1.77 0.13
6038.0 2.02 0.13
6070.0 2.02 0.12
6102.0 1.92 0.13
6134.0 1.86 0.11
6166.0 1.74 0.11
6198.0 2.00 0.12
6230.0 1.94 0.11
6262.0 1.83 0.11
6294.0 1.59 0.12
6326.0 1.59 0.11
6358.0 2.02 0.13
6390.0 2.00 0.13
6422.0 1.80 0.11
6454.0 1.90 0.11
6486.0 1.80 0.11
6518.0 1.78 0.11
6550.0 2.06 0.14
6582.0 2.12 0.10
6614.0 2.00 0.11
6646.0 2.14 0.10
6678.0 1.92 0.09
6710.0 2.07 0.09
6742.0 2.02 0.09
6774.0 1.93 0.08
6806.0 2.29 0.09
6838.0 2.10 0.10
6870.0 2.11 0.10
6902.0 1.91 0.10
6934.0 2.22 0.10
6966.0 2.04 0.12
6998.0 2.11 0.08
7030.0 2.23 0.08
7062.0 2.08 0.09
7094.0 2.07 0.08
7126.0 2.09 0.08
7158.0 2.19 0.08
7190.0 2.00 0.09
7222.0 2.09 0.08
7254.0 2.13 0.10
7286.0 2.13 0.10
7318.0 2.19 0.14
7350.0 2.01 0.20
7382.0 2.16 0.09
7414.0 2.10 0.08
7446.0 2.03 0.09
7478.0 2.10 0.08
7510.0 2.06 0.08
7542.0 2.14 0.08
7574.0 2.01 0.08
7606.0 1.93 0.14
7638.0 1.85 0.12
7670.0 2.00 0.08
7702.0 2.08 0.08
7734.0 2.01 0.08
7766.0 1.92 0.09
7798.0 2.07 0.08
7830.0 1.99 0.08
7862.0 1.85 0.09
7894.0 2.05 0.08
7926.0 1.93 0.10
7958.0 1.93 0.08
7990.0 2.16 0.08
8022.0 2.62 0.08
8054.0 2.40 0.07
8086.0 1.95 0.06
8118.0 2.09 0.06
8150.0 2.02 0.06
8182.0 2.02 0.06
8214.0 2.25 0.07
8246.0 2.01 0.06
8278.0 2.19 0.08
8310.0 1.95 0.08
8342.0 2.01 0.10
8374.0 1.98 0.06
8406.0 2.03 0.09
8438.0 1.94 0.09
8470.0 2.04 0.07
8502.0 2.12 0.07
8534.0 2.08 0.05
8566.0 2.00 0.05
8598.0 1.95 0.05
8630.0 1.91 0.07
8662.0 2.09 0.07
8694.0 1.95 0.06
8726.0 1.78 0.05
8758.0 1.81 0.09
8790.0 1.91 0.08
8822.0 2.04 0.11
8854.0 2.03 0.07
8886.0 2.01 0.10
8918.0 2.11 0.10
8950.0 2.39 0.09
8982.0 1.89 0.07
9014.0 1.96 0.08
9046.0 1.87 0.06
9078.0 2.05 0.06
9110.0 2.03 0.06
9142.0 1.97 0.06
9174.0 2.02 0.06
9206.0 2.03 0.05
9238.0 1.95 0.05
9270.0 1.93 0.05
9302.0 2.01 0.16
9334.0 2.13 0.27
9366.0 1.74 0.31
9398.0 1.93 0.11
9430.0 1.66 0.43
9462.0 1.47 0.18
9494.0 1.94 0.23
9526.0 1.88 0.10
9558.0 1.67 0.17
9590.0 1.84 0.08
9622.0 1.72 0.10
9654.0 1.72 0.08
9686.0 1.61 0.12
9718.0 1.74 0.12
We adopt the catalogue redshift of 0.222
